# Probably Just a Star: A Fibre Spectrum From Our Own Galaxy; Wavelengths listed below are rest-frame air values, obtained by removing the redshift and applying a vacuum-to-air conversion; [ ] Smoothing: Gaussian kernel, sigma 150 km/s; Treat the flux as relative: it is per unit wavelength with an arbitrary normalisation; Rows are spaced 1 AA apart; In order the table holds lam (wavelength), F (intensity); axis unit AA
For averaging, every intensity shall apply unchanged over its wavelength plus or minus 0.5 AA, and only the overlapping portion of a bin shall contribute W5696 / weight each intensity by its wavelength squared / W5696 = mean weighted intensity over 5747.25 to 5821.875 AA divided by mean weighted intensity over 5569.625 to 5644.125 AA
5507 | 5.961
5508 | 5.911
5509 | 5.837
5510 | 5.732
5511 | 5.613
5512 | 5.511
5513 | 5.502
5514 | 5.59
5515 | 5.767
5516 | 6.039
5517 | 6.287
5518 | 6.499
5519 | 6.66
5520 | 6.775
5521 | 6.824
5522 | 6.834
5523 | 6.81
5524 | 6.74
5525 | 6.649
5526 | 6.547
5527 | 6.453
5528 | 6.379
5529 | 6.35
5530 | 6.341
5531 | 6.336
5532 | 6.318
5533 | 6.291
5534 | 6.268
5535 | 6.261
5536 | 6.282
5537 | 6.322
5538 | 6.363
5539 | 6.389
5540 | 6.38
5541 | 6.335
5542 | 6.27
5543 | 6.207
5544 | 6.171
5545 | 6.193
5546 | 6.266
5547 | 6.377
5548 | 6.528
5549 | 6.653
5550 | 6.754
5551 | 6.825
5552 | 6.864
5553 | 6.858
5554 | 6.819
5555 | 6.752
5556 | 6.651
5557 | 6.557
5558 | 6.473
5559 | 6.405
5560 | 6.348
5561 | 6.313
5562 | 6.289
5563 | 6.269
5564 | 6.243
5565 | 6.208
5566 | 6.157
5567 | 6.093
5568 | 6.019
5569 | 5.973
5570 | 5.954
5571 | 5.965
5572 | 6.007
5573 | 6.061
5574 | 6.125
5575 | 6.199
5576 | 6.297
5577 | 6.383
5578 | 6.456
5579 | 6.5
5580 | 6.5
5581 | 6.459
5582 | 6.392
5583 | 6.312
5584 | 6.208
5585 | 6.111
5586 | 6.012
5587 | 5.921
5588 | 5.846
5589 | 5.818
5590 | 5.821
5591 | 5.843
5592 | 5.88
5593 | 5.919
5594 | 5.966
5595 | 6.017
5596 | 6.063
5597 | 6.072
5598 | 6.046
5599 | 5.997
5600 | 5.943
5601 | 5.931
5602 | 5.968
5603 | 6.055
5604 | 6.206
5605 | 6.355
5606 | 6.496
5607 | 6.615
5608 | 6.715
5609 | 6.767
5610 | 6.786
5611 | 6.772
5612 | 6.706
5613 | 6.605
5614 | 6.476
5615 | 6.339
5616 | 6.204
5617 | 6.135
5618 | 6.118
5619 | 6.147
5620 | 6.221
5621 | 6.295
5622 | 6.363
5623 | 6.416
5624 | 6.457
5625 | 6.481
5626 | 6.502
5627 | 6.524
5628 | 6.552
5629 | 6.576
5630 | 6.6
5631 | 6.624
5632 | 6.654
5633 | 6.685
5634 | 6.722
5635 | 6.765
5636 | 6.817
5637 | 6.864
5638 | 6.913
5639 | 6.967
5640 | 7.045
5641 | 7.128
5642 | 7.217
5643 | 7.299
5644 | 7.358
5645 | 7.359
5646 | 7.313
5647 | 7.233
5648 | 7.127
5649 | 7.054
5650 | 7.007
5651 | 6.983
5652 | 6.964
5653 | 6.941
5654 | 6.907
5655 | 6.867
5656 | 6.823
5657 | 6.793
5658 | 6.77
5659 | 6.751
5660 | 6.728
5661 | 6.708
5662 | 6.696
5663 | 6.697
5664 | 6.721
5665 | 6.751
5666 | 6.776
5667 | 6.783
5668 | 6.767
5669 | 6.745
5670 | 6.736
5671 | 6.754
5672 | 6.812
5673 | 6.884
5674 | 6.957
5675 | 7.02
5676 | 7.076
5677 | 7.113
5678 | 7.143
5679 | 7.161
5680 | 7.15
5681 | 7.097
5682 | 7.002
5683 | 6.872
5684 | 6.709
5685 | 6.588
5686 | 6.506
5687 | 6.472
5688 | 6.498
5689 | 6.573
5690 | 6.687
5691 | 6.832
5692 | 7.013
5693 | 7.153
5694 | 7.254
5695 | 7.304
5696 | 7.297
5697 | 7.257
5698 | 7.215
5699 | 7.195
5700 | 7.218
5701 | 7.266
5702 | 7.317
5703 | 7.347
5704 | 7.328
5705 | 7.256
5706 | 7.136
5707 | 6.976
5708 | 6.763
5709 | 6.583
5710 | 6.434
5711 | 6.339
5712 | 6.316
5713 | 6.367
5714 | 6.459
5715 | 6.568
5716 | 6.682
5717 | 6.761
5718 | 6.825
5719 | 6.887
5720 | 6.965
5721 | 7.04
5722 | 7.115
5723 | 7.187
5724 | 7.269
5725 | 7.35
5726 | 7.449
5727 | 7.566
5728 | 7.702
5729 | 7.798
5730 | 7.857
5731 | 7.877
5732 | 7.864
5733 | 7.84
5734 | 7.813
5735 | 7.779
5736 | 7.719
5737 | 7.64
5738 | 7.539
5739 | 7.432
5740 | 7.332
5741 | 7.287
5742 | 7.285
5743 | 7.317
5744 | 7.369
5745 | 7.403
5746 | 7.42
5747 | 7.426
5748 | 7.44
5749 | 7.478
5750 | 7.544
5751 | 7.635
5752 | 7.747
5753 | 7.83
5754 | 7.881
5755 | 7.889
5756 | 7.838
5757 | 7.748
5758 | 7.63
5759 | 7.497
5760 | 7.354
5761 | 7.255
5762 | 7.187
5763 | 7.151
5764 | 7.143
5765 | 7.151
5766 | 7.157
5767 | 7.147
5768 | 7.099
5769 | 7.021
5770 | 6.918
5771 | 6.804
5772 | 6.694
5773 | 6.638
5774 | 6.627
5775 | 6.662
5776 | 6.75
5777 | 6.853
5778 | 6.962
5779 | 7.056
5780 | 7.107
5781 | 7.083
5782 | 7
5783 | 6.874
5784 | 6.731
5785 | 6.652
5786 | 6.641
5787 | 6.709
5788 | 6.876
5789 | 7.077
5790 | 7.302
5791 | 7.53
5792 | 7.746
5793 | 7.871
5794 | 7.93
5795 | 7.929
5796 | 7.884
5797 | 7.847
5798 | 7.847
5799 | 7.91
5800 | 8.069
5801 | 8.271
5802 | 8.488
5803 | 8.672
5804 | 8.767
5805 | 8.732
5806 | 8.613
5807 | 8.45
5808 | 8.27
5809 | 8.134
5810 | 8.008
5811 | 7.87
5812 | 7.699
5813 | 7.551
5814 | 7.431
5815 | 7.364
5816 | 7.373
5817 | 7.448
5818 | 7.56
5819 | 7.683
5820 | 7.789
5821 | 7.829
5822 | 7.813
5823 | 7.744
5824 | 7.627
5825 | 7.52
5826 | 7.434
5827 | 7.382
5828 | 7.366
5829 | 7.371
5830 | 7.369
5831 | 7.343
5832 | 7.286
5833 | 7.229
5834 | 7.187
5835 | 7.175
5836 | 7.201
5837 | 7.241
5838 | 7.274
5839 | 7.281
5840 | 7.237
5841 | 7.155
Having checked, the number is 1.3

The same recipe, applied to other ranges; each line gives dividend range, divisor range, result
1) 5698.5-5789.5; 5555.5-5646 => 1.18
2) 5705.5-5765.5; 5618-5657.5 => 1.11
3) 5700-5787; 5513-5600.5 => 1.22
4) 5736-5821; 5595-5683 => 1.17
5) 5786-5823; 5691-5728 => 1.15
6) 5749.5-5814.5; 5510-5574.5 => 1.29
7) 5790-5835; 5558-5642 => 1.32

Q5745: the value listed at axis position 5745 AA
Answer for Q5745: 7.403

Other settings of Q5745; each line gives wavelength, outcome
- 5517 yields 6.287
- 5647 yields 7.233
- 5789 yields 7.077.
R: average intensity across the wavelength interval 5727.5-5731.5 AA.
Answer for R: 7.81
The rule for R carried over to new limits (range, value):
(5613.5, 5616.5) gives 6.34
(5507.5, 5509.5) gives 5.87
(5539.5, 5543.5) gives 6.3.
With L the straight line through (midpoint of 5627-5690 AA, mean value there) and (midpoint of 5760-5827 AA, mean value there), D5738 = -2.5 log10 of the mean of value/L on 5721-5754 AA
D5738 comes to -0.05 mag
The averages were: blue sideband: 6.87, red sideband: 7.47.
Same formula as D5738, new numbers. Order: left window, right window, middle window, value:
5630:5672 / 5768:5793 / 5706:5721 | 0.041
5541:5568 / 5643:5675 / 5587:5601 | 0.116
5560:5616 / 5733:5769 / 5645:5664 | -0.031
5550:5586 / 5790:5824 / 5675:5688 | 0.031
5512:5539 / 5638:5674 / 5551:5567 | 0.003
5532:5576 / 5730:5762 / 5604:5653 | 0.018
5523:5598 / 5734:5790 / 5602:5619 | 0.015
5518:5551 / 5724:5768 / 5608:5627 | 0.070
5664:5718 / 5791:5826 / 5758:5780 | 0.082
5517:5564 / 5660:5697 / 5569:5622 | 0.072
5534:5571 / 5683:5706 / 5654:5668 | 0.016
